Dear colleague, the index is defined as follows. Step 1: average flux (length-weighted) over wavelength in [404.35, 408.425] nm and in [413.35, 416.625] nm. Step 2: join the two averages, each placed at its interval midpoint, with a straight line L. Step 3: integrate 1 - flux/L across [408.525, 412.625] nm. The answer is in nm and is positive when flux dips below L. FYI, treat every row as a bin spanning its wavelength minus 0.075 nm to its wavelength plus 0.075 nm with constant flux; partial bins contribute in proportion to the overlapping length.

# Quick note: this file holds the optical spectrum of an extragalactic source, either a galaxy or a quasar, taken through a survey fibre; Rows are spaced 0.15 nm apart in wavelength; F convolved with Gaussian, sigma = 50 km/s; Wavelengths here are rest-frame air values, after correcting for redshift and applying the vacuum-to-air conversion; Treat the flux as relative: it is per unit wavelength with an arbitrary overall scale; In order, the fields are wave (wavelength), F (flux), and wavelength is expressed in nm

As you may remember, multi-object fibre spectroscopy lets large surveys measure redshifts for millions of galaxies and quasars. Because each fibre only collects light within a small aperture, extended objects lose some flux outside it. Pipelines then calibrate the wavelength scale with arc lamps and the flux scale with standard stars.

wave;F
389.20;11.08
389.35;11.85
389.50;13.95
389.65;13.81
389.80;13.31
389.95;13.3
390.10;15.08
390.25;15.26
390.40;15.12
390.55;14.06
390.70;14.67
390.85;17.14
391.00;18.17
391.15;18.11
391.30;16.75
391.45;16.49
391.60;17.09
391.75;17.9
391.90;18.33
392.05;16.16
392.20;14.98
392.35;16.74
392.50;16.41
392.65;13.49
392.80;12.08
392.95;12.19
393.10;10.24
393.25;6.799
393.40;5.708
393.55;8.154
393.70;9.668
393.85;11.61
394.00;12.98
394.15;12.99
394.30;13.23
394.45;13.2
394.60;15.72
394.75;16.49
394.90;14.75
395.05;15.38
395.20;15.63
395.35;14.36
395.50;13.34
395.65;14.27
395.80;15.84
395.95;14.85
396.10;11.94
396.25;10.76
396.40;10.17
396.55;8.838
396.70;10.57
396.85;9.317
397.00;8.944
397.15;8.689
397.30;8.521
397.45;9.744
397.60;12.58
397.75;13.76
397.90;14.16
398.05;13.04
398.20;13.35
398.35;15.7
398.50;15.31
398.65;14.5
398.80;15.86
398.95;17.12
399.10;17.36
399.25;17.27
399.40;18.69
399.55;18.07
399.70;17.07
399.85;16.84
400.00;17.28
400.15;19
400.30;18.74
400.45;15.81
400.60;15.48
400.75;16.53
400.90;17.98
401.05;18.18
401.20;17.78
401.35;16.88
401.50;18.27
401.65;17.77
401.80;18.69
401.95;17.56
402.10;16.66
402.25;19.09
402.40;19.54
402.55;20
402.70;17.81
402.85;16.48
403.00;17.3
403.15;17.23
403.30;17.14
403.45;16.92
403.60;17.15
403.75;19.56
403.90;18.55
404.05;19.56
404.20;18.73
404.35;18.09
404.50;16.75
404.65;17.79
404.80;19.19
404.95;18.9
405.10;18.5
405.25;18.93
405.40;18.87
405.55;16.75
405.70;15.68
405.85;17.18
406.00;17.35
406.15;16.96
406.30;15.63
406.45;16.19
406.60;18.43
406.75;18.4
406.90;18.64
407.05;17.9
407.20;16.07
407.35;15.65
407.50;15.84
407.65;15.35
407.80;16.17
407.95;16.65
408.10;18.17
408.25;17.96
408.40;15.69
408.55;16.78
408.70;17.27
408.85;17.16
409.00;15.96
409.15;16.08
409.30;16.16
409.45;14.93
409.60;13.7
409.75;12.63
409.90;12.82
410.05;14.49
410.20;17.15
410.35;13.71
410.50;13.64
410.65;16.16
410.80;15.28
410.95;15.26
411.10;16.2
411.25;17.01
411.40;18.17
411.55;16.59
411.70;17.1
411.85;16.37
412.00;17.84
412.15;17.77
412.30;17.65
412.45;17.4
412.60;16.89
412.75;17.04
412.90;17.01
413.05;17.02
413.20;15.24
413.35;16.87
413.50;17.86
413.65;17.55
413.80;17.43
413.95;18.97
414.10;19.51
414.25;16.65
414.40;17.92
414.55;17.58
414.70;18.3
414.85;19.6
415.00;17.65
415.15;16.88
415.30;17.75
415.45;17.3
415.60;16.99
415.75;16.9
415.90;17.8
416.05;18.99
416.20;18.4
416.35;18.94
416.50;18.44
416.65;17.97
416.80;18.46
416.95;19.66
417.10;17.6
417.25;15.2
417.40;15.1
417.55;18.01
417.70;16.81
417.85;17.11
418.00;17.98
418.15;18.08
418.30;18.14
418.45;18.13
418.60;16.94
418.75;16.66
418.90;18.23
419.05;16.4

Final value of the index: 0.378 nm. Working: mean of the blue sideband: 17.3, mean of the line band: 16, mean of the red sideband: 17.9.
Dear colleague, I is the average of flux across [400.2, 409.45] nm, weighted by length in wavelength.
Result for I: 17.4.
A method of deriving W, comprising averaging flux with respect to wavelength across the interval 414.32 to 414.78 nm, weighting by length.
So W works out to 17.9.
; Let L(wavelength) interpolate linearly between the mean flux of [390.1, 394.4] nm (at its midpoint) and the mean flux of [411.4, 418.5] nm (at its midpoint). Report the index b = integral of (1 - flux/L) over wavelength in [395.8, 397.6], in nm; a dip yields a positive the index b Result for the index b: 0.51 nm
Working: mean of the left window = 14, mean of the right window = 17.6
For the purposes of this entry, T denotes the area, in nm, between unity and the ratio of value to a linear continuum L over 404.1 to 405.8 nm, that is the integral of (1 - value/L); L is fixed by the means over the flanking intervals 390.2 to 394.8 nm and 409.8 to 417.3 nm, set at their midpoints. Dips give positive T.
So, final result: -0.23 nm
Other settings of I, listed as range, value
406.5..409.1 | 16.9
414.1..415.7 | 17.7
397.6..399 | 14.6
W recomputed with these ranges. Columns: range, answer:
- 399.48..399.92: 17.3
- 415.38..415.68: 17.1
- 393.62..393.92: 10.6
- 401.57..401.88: 18.2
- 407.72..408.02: 16.4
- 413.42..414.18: 18.2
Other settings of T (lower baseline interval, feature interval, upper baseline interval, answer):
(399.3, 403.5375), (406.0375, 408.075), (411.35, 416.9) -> 0.10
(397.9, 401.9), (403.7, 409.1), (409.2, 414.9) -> -0.24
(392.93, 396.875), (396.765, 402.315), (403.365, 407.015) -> -0.28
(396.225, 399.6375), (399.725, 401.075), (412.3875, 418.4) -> -0.34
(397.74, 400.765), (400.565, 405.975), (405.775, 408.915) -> -0.42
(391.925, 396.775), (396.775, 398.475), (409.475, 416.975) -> 0.23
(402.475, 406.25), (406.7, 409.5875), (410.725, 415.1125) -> 0.17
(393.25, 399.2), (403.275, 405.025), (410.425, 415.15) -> -0.40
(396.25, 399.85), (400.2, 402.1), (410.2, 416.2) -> -0.44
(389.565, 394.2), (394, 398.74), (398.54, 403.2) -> 0.85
